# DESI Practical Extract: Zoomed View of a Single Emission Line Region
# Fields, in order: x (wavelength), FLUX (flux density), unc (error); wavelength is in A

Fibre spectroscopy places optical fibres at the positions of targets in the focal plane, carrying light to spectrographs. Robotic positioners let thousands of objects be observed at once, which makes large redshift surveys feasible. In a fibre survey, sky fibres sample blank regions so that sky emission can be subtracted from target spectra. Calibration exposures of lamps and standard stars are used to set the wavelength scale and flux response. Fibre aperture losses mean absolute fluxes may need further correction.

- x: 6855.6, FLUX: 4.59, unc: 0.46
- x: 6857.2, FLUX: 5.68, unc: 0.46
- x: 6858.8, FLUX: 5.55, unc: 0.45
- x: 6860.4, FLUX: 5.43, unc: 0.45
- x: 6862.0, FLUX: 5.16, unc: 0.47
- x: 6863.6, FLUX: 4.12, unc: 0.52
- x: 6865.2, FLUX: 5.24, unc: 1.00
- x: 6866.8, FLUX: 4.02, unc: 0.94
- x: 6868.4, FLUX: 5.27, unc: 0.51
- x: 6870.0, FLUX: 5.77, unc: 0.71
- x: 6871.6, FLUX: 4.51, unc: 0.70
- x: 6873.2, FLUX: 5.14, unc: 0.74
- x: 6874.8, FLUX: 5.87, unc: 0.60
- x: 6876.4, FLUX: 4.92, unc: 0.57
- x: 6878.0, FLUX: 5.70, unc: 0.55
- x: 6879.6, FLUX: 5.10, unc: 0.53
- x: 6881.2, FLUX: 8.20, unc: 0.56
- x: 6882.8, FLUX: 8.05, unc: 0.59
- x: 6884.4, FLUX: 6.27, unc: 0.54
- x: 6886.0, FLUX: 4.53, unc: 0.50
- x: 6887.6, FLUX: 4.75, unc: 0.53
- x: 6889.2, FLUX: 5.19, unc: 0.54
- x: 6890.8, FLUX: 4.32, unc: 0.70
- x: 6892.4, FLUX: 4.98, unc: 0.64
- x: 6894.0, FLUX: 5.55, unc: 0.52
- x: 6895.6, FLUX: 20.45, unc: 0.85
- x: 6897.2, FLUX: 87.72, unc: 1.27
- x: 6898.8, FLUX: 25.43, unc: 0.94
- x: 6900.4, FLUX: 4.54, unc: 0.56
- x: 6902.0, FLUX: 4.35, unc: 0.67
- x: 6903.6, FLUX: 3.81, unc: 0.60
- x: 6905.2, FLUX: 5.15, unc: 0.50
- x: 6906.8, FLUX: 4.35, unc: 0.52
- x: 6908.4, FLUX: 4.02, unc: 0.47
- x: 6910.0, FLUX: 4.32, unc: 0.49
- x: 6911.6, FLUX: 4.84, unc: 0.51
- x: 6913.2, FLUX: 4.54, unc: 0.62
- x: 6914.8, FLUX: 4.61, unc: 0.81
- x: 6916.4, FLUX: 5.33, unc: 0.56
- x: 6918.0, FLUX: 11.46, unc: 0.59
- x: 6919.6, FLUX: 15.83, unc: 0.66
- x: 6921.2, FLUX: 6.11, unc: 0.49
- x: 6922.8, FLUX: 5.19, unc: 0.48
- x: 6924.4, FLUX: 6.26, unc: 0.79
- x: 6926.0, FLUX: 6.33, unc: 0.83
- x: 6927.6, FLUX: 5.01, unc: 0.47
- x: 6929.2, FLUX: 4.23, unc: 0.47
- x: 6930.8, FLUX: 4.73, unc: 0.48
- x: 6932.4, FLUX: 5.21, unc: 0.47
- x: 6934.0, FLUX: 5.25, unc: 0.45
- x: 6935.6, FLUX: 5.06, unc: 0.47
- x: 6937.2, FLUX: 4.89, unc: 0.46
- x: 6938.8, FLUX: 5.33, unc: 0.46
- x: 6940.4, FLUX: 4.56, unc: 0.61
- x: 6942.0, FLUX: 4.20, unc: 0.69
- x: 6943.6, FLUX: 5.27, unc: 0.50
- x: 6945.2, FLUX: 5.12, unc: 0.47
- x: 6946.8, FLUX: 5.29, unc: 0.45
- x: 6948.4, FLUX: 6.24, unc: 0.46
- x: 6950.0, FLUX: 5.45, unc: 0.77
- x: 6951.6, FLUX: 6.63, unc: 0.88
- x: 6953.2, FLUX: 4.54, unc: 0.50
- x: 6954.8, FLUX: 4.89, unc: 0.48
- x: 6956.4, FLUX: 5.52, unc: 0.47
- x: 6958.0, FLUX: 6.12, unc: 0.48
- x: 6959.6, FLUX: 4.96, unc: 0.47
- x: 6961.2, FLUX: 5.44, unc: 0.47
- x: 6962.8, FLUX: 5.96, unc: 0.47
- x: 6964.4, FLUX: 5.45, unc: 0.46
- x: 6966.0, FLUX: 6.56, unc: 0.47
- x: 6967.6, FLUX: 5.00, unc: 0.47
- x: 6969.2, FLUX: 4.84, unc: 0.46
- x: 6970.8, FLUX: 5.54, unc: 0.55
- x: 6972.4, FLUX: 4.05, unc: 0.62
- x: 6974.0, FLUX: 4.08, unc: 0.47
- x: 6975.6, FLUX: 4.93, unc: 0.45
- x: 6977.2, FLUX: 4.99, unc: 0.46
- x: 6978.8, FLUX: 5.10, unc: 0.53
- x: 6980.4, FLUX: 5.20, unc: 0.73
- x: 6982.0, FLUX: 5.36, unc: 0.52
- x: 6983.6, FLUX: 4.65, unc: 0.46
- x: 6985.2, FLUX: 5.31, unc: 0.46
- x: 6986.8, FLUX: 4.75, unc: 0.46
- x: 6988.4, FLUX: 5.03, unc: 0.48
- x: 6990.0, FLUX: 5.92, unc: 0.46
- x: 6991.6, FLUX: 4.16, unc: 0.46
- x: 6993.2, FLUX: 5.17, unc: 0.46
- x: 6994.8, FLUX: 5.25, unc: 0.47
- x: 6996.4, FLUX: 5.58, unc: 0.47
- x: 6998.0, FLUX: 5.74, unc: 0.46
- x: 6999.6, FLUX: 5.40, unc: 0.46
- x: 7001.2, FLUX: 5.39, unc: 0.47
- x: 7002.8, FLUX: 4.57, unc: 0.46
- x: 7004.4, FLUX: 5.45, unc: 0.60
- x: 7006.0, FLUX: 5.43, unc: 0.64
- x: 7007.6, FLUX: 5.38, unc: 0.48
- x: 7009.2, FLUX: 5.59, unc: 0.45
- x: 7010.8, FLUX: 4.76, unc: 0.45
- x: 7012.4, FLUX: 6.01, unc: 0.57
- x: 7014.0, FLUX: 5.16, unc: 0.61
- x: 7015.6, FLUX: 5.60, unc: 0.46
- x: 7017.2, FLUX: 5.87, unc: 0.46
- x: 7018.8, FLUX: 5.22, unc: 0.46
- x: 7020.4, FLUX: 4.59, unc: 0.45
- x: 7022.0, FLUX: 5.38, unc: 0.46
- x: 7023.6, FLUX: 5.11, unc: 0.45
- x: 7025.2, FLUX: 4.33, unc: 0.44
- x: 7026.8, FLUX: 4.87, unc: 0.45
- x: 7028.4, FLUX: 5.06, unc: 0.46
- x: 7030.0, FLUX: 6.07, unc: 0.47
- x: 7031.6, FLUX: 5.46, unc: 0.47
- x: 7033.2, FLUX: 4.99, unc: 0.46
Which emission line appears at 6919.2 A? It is [N II]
